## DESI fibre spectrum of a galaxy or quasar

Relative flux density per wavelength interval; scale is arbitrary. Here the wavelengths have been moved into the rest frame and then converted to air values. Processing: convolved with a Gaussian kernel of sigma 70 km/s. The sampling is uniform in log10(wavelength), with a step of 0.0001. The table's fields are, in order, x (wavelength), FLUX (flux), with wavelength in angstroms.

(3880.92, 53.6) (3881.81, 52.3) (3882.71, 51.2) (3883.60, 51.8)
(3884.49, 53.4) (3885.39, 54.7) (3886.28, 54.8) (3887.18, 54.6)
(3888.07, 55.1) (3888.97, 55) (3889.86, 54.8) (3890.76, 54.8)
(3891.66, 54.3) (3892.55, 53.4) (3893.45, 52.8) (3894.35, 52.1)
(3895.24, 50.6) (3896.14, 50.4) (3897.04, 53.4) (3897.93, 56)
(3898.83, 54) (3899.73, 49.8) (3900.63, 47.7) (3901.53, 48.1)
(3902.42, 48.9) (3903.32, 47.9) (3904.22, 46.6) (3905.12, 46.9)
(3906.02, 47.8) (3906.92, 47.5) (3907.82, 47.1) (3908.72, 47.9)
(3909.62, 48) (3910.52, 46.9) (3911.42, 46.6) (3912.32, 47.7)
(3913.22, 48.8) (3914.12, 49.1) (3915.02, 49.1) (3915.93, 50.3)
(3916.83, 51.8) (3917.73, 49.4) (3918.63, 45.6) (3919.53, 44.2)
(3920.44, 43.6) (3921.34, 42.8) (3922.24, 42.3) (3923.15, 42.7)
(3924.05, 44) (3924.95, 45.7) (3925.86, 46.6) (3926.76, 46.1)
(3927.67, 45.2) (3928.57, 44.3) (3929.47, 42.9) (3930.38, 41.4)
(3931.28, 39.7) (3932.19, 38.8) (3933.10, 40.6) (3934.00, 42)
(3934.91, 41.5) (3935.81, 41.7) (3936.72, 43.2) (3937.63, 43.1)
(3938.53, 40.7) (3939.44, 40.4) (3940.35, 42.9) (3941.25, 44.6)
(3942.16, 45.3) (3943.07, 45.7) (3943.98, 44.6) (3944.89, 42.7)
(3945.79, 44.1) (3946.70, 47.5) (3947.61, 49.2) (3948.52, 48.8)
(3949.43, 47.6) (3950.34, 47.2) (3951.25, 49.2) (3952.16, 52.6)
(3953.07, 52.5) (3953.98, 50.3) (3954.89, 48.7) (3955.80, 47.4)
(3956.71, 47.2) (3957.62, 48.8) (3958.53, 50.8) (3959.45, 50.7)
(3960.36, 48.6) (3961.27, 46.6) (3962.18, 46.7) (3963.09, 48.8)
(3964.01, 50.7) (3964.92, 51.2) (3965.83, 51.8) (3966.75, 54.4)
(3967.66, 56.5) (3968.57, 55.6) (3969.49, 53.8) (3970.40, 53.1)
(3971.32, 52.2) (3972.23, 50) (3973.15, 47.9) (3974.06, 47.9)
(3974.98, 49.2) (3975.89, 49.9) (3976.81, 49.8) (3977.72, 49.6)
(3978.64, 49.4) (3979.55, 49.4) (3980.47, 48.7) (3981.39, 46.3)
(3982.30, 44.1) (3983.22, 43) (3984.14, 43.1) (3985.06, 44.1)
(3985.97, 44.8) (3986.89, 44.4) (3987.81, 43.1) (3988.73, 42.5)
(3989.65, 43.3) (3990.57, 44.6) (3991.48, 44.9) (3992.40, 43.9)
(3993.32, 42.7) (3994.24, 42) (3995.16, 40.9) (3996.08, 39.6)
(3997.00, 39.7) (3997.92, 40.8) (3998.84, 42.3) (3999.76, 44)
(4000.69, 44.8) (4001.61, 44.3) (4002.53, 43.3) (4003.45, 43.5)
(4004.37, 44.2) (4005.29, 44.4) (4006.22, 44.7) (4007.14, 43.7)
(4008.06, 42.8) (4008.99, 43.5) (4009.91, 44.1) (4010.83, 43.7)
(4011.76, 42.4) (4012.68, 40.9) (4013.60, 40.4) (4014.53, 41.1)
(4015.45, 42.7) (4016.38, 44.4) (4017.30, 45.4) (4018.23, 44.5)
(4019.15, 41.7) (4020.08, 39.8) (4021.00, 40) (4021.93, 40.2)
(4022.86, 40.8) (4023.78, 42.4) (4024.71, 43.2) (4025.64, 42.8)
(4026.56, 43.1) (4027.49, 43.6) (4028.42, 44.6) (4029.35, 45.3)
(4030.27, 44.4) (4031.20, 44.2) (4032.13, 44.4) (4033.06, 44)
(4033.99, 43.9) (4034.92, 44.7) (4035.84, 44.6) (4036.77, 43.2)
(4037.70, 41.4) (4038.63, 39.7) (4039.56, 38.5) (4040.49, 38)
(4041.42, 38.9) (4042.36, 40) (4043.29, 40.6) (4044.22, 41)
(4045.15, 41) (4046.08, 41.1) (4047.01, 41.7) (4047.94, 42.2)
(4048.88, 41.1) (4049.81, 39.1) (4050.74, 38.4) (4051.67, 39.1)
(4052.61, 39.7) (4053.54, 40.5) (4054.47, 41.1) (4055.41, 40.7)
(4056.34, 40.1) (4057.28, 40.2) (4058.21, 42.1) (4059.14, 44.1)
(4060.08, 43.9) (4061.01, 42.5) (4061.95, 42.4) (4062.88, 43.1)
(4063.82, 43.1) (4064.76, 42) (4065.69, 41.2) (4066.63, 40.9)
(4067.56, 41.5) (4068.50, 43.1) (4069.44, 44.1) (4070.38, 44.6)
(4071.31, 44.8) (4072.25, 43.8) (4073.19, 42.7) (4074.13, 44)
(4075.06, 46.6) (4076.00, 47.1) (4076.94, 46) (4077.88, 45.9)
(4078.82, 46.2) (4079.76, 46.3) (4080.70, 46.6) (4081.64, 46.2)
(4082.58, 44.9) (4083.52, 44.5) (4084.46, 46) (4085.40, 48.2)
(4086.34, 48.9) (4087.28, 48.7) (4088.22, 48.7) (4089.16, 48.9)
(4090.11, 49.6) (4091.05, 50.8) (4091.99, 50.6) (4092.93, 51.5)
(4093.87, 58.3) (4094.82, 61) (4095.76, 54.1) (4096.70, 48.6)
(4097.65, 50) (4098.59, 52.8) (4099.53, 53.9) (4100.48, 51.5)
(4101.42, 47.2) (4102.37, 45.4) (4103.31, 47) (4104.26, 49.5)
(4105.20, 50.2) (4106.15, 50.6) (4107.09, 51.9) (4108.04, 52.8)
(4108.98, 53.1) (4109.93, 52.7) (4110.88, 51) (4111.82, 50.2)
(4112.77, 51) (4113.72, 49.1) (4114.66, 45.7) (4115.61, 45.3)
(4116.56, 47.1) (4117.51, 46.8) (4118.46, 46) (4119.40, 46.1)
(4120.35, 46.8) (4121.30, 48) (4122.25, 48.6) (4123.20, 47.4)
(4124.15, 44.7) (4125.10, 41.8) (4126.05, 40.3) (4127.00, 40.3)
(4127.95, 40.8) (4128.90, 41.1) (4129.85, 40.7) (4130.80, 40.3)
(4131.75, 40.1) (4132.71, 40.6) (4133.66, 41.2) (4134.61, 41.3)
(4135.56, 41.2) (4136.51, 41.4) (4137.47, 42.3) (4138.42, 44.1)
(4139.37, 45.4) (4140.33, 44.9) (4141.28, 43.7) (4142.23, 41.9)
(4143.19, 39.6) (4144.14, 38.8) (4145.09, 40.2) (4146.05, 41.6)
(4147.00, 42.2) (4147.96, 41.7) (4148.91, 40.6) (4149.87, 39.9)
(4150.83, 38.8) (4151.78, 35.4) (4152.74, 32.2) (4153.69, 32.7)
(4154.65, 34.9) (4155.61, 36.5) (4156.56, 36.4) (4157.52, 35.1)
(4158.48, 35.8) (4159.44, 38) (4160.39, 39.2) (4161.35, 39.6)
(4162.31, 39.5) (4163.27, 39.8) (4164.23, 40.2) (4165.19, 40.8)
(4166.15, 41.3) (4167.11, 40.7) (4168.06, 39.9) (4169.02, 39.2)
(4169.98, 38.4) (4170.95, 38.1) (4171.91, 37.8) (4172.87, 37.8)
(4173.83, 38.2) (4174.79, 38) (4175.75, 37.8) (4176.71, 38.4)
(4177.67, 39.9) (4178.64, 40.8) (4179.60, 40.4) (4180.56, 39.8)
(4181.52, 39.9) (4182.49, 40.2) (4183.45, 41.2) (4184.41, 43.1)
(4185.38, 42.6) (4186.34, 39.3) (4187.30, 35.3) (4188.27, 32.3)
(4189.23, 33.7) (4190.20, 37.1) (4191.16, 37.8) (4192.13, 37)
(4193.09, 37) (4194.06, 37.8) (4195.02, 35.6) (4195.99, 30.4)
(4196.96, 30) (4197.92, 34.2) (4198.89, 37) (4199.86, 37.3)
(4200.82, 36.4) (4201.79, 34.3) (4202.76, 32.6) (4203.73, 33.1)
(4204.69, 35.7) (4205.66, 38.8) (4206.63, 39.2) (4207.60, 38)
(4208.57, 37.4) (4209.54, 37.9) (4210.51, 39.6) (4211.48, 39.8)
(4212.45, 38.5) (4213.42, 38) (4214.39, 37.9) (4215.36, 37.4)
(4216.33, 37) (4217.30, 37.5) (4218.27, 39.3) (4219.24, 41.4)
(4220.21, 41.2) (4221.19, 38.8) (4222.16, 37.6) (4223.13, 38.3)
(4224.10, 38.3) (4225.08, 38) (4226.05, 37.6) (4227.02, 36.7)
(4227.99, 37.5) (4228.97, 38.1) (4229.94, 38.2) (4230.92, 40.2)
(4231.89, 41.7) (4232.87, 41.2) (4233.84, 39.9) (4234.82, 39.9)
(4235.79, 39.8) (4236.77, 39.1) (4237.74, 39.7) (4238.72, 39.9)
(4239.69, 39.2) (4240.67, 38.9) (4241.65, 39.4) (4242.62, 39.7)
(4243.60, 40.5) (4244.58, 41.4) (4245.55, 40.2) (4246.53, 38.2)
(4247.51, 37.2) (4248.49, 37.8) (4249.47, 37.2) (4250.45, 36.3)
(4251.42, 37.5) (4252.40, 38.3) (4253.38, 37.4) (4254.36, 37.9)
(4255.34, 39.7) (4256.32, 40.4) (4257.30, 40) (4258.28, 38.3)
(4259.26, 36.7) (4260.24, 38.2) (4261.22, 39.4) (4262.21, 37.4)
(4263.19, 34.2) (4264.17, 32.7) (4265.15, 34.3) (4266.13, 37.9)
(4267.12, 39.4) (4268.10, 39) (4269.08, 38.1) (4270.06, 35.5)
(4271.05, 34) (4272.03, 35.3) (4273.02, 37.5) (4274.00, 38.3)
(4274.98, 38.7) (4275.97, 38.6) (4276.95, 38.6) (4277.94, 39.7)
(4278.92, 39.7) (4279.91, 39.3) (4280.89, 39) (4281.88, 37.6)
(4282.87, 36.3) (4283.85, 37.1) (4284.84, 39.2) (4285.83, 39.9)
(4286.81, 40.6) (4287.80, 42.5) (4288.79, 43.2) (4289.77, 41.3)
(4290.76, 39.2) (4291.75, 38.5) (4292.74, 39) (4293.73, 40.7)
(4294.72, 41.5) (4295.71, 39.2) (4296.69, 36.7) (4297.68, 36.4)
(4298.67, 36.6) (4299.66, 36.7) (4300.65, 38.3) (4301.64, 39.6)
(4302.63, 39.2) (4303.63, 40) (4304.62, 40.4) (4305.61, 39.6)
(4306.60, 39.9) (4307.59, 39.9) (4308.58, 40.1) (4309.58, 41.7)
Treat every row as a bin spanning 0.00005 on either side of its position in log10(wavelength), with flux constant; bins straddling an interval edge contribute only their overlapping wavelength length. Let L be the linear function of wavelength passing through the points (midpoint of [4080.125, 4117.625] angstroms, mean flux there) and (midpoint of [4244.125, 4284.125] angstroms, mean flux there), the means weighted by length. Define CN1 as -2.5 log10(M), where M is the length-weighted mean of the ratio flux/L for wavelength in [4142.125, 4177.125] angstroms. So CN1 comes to 0.18 mag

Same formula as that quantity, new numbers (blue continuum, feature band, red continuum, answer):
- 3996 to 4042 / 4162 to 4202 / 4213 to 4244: 0.05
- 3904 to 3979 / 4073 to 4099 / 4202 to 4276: -0.14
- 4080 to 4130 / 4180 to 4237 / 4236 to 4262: 0.10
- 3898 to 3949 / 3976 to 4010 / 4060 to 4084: 0.02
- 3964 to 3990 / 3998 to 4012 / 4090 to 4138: 0.11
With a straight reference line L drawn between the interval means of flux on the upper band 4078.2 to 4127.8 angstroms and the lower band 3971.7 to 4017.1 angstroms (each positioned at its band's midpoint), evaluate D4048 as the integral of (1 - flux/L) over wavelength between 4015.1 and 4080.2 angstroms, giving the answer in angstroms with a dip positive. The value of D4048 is 5.6 angstroms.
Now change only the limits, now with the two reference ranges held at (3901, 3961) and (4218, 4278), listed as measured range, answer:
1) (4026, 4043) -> 0.4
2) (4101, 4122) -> -3.6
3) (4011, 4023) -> 0.6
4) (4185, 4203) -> 1.8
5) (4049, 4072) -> 0.6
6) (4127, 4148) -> -0.2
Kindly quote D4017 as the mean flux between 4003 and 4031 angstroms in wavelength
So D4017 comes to 43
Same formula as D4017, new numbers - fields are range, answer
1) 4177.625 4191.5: 38.9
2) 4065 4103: 47.6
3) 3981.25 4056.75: 42.4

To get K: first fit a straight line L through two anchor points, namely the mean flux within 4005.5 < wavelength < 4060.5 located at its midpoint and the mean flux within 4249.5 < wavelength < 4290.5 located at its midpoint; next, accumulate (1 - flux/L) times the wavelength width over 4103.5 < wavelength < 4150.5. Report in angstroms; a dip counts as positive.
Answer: -4.9 angstroms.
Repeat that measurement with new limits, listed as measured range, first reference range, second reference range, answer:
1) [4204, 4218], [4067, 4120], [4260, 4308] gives 1.4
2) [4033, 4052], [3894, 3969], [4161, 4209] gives 0.9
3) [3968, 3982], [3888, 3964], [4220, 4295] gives -1.3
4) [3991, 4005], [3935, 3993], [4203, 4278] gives 1.1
